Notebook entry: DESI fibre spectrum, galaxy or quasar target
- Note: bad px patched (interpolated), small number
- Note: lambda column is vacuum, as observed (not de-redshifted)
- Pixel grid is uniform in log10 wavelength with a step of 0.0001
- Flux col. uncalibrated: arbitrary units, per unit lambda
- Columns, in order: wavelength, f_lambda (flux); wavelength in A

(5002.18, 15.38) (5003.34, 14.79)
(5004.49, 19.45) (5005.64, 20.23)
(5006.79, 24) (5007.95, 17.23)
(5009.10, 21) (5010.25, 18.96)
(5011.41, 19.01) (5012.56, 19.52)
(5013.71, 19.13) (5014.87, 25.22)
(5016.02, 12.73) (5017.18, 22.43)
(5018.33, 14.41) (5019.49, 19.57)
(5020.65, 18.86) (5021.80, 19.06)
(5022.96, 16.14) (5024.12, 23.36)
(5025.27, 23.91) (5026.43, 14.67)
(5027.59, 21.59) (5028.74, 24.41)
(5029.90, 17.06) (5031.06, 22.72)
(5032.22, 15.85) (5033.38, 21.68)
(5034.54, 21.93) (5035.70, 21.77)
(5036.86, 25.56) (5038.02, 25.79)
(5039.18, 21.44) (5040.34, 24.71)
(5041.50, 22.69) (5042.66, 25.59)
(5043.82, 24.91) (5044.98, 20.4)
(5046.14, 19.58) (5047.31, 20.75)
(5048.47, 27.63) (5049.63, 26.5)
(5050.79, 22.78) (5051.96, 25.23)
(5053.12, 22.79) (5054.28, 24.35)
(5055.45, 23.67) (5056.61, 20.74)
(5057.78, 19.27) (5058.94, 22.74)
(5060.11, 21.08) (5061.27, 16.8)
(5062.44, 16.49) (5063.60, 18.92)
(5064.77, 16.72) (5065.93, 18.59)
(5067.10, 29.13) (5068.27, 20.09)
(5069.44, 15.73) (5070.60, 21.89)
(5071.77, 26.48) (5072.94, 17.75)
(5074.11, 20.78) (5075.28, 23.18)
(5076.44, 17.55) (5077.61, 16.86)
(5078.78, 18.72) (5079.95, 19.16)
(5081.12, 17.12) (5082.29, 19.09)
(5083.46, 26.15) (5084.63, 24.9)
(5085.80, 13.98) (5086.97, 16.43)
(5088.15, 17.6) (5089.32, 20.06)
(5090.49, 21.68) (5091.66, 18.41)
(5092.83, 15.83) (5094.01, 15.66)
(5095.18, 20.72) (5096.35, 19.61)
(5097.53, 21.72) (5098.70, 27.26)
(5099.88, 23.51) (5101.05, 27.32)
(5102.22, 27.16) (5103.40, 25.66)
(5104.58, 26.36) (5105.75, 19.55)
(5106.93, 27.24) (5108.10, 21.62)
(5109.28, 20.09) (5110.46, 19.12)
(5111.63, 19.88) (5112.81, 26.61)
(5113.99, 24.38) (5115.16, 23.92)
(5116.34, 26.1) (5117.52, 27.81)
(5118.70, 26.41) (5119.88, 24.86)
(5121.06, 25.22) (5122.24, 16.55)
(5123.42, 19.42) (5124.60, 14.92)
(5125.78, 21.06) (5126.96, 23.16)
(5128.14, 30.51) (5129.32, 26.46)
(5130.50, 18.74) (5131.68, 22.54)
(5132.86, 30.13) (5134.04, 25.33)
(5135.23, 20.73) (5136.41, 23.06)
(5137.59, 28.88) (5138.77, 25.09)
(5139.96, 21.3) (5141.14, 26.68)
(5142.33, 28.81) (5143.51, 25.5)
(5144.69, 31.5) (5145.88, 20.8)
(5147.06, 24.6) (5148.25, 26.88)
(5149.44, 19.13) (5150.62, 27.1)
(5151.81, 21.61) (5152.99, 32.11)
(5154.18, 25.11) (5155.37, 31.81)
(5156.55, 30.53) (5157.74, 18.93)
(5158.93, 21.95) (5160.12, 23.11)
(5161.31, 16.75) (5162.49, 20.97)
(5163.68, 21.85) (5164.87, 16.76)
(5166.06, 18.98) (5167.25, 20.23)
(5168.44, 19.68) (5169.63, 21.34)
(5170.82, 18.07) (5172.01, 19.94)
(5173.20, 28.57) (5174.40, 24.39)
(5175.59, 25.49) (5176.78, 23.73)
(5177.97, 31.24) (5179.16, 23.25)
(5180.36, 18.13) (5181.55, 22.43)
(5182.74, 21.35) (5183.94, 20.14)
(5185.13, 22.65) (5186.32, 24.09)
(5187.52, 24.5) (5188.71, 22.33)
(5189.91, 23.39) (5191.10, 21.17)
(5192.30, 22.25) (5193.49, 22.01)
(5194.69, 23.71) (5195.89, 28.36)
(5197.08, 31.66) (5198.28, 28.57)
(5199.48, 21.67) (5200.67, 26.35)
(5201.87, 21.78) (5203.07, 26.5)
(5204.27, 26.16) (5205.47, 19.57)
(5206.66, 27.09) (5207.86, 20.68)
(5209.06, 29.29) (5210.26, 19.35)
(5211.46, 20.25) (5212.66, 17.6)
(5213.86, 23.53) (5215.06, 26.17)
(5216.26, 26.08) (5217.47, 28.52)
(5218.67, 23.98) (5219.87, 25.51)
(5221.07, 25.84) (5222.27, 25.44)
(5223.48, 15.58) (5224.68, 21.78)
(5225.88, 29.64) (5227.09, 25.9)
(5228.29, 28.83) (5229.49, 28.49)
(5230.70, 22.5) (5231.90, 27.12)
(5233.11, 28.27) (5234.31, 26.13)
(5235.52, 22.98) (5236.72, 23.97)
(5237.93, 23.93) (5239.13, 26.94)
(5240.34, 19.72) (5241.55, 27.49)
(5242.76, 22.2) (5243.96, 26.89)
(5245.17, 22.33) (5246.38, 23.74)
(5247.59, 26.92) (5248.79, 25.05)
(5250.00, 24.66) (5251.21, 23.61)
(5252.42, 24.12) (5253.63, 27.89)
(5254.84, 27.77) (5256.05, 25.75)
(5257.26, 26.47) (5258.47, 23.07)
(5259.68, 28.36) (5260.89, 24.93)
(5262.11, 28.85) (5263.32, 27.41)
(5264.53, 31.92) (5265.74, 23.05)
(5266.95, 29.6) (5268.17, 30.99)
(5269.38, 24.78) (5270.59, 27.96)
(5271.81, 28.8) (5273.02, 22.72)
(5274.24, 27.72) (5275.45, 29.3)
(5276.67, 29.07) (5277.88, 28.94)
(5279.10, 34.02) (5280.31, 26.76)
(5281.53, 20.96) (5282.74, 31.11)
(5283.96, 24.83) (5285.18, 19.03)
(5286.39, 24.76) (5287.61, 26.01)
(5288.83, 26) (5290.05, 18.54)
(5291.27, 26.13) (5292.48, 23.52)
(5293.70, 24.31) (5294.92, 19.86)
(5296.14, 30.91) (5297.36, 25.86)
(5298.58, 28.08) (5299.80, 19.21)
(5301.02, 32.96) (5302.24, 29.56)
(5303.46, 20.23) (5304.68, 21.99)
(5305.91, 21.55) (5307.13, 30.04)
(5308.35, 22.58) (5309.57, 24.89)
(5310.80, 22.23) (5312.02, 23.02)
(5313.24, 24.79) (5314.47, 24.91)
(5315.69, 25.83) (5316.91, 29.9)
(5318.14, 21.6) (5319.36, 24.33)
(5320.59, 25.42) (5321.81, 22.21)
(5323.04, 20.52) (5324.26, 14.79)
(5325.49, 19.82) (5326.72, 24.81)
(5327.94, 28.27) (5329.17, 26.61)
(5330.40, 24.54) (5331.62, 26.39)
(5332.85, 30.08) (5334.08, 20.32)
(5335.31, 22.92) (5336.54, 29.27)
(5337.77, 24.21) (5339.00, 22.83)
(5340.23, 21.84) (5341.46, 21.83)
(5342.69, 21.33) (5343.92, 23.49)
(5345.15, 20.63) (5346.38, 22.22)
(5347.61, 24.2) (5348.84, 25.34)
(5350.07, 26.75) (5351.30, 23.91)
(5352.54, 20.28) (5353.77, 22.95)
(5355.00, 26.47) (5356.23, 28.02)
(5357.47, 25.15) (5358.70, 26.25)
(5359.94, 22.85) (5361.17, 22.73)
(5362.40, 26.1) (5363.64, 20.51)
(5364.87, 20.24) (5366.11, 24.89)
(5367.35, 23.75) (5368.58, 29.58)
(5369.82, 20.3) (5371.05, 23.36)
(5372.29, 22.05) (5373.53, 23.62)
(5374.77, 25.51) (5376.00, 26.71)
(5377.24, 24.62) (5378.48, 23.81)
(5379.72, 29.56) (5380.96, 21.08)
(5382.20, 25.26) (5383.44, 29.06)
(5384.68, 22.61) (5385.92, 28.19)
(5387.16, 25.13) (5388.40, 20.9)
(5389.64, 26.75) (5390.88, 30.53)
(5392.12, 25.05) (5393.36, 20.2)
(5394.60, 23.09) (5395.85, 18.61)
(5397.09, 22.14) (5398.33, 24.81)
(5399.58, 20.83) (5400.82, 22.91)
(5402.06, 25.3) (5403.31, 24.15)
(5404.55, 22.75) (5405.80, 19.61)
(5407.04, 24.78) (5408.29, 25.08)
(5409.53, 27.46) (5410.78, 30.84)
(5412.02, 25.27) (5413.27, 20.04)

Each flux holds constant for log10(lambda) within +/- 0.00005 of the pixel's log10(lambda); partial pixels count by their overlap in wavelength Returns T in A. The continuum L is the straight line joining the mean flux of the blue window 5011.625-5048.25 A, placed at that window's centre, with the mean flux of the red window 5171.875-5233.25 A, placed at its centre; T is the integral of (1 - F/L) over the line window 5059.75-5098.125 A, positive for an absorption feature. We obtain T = 4.1 A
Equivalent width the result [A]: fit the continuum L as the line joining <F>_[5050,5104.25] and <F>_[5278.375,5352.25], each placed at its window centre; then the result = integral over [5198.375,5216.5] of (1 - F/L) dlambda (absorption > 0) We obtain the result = -0.6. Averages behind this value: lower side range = 20.9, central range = 23.6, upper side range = 24.4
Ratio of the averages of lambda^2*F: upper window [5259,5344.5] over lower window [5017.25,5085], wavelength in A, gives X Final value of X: 1.3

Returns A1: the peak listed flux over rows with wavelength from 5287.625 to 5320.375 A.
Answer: 32.96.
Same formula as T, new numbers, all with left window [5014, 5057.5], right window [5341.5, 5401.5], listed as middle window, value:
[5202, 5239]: -2.6 A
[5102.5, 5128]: -0.9 A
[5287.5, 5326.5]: -0.9 A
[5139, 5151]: -1.5 A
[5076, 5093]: 2.3 A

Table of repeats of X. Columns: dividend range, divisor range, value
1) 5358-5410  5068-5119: 1.25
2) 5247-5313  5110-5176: 1.16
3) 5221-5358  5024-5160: 1.20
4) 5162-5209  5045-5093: 1.18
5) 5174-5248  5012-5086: 1.23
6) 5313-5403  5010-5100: 1.31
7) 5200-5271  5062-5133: 1.23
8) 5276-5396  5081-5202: 1.14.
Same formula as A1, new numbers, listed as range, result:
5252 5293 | 34.02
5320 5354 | 30.08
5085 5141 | 30.51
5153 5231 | 31.81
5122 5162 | 32.11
